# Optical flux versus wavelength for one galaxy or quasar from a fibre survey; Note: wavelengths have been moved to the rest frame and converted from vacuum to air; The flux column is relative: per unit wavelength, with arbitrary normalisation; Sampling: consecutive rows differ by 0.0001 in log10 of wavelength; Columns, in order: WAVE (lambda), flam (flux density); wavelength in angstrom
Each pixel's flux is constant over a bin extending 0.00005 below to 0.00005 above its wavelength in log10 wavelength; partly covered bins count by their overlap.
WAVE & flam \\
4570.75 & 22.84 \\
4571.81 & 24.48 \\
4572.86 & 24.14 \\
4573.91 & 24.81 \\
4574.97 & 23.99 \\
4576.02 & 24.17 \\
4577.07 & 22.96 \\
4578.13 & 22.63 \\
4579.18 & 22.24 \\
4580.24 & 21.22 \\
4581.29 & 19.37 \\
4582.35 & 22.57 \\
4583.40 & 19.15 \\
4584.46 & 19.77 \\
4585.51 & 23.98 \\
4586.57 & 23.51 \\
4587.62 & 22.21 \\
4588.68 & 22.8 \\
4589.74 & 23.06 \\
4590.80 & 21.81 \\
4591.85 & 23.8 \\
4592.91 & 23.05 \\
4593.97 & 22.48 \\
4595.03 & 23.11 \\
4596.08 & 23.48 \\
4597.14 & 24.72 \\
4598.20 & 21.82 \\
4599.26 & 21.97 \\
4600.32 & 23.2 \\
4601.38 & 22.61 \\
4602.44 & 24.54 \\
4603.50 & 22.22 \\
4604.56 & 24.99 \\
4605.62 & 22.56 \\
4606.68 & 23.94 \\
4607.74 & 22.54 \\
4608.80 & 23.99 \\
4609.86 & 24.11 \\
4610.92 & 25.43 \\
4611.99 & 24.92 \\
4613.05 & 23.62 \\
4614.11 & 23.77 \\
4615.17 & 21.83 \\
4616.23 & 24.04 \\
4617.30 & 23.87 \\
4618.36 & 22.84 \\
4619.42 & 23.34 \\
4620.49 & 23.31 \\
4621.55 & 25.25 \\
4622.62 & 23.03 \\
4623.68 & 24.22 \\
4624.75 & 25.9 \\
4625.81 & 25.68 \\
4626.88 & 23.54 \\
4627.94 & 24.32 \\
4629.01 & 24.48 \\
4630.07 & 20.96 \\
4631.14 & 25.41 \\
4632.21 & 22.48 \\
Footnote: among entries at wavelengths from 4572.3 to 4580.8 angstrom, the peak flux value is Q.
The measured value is 24.81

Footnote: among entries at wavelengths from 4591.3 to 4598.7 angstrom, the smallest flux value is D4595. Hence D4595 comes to 21.82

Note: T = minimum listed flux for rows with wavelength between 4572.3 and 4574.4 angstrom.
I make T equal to 24.14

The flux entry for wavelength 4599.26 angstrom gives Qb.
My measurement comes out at 21.97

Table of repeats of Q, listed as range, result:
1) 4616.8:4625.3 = 25.9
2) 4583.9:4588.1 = 23.98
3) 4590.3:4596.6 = 23.8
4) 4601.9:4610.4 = 24.99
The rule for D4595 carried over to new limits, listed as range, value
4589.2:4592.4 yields 21.81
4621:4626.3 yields 23.03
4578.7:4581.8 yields 19.37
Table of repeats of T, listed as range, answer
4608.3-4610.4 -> 23.99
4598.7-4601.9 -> 21.97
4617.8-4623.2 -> 22.84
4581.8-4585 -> 19.15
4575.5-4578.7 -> 22.63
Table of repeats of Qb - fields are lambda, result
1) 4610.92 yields 25.43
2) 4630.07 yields 20.96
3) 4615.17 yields 21.83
